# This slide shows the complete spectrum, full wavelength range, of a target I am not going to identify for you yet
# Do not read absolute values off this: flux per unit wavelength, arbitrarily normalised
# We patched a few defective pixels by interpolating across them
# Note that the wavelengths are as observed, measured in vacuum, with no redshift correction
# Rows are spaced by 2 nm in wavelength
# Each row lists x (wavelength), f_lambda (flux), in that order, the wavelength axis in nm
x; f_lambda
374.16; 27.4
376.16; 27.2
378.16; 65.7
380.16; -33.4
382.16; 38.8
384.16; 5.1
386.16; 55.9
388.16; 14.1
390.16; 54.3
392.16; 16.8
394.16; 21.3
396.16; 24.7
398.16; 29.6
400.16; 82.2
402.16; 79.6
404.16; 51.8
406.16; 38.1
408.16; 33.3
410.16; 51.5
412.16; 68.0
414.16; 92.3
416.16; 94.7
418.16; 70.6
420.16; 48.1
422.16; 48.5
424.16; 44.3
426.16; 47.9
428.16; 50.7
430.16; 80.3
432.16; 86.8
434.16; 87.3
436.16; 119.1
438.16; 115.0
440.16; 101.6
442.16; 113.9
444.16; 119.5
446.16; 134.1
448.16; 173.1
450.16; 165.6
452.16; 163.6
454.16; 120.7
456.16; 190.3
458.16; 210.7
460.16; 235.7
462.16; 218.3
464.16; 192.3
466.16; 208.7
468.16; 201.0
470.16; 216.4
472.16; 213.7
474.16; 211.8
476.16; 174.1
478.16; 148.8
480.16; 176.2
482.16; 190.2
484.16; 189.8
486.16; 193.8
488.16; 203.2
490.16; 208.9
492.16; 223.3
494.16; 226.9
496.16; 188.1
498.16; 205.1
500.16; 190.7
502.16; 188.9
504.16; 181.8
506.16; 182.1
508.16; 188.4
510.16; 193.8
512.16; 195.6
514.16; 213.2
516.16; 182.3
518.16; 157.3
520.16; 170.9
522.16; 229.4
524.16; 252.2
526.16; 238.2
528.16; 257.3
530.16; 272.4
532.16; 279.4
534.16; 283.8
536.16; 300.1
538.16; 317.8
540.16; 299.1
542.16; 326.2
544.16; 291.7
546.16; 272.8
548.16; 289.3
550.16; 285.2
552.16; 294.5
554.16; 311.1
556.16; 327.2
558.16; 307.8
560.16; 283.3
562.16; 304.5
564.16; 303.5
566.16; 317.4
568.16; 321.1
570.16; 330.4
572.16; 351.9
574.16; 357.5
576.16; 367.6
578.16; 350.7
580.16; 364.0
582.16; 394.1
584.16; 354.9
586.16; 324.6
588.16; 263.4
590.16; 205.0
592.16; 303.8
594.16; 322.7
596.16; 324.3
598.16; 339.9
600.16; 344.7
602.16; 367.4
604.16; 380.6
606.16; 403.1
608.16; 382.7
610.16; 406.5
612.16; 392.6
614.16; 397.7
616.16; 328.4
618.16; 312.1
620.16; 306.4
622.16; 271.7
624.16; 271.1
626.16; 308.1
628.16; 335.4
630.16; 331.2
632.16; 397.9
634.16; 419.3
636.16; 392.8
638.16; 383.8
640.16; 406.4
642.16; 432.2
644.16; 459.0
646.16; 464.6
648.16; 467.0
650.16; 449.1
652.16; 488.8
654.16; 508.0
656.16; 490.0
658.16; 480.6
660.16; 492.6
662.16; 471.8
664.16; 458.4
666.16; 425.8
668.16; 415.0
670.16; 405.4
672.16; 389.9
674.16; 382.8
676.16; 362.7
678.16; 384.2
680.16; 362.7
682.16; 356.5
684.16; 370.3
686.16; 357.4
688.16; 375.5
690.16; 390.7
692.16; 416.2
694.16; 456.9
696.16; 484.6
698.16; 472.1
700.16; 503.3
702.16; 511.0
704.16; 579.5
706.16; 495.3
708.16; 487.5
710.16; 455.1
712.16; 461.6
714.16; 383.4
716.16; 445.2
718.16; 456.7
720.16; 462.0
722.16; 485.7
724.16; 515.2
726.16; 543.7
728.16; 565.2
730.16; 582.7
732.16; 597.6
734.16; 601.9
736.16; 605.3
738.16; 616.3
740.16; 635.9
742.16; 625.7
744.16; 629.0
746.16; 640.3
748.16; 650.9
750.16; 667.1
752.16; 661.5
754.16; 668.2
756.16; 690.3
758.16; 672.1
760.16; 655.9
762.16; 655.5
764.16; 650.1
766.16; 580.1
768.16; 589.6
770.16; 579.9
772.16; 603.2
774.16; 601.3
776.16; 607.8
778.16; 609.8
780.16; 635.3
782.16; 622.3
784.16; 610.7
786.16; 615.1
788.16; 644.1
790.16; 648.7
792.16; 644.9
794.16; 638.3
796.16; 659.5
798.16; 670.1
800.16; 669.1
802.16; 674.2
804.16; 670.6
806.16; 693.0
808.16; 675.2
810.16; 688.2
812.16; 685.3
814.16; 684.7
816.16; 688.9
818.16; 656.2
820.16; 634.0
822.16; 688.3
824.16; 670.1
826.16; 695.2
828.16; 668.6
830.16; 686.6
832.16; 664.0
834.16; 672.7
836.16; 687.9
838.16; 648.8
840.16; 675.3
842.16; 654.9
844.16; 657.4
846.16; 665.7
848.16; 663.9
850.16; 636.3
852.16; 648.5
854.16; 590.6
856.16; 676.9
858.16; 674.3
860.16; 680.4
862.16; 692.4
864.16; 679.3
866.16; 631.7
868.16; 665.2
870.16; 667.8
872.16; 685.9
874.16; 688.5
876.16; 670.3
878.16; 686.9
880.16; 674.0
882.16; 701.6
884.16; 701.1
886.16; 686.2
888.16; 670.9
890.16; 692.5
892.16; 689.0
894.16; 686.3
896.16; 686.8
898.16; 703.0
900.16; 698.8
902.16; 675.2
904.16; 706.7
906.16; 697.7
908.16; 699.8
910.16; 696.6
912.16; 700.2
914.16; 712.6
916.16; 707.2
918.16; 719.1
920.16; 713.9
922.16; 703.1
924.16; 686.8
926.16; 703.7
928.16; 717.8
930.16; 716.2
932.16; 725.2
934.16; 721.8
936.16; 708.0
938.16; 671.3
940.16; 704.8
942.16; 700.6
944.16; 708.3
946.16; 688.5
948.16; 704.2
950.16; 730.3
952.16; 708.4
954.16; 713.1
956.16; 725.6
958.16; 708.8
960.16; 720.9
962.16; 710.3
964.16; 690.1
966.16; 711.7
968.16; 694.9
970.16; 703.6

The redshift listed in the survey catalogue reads 0.00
